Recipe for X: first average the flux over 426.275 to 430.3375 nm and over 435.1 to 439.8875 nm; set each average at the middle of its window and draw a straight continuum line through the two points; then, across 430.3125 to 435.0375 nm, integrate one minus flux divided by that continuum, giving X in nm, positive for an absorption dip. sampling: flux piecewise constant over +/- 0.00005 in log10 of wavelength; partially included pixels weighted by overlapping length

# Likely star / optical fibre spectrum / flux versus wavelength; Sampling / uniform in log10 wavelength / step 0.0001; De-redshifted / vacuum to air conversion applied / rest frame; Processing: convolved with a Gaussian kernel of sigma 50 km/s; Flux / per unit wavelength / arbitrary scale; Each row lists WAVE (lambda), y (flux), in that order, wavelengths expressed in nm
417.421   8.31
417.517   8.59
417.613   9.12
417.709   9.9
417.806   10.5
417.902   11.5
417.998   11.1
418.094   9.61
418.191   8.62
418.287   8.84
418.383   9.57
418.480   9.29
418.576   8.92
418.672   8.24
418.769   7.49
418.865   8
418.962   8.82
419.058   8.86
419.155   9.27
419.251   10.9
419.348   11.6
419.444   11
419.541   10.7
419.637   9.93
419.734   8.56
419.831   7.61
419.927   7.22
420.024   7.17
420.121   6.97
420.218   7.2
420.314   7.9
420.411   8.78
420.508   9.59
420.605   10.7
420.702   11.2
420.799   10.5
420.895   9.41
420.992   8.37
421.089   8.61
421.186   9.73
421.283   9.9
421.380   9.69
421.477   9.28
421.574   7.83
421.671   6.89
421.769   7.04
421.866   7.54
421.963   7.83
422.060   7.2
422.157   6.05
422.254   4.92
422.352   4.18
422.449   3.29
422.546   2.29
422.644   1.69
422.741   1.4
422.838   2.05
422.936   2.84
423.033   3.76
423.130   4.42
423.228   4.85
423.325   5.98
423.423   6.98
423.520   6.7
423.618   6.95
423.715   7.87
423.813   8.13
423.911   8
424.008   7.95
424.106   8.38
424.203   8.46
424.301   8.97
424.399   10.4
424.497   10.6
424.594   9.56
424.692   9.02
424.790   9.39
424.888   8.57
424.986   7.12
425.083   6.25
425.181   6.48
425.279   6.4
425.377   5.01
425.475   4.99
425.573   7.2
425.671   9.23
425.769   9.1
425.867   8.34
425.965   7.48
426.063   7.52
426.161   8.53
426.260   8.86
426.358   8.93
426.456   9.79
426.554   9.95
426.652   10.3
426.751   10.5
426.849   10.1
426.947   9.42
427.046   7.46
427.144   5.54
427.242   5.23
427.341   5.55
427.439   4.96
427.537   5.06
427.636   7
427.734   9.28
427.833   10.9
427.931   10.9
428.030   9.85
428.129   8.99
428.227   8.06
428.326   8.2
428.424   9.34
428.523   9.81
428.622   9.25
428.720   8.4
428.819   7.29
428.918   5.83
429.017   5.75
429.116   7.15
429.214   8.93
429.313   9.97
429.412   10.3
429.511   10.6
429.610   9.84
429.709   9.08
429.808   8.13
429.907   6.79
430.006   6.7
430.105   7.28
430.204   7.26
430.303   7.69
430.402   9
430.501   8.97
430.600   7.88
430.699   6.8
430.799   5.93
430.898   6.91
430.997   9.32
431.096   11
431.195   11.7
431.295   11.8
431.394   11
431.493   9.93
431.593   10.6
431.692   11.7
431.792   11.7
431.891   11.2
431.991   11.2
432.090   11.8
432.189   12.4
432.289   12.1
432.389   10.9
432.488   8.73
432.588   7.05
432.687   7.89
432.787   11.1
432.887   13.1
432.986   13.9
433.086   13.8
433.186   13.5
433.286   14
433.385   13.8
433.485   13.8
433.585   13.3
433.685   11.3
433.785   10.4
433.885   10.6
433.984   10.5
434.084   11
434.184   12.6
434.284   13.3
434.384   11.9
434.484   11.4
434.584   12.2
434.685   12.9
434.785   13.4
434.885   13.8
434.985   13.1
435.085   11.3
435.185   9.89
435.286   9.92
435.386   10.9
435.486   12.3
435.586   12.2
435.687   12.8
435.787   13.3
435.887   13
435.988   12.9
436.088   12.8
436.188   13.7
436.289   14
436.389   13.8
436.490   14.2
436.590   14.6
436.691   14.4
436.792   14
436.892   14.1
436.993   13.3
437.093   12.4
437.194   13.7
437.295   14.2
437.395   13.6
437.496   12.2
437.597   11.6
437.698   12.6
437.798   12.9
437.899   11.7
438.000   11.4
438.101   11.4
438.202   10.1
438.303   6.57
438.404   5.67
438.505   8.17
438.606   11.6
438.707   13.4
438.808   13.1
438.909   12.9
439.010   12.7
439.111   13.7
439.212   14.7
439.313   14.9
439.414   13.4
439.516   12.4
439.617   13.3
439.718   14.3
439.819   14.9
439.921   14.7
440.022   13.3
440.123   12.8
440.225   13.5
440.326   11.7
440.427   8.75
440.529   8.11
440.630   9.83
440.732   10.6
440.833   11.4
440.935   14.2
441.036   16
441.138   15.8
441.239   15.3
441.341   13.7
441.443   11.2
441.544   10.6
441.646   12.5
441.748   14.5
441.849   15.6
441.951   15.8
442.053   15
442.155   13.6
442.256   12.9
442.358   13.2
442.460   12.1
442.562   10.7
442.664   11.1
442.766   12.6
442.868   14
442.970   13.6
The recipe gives -0.36 nm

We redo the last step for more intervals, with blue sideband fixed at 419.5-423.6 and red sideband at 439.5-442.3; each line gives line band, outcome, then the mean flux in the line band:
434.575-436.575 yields -0.217 nm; 12.7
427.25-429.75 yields 0.231 nm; 8.36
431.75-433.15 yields -0.106 nm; 11.2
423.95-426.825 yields -0.067 nm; 8.4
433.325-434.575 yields -0.128 nm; 12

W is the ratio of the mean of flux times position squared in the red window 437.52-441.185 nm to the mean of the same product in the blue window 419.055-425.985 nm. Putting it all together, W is 1.7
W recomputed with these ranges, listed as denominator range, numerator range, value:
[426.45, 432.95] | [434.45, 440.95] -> 1.43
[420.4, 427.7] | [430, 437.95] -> 1.65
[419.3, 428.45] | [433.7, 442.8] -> 1.73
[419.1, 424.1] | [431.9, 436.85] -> 1.76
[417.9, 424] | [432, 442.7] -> 1.75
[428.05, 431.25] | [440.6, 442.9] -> 1.66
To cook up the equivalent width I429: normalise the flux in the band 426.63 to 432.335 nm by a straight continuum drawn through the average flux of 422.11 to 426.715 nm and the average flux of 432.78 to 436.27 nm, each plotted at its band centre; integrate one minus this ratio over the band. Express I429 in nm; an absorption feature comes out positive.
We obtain 0.474 nm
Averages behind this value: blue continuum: 6.93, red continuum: 12.4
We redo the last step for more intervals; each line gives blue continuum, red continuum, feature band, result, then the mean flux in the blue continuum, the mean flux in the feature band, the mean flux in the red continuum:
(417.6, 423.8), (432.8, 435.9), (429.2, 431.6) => 0.46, 7.81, 8.91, 12.3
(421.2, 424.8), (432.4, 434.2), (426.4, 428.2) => 0.08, 6.71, 8.38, 11.7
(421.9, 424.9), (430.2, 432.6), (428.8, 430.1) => 0.12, 6.39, 8.17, 9.88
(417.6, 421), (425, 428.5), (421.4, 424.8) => 0.82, 9.26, 6.53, 8.03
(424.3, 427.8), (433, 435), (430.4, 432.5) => 0.18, 8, 10.2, 12.5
